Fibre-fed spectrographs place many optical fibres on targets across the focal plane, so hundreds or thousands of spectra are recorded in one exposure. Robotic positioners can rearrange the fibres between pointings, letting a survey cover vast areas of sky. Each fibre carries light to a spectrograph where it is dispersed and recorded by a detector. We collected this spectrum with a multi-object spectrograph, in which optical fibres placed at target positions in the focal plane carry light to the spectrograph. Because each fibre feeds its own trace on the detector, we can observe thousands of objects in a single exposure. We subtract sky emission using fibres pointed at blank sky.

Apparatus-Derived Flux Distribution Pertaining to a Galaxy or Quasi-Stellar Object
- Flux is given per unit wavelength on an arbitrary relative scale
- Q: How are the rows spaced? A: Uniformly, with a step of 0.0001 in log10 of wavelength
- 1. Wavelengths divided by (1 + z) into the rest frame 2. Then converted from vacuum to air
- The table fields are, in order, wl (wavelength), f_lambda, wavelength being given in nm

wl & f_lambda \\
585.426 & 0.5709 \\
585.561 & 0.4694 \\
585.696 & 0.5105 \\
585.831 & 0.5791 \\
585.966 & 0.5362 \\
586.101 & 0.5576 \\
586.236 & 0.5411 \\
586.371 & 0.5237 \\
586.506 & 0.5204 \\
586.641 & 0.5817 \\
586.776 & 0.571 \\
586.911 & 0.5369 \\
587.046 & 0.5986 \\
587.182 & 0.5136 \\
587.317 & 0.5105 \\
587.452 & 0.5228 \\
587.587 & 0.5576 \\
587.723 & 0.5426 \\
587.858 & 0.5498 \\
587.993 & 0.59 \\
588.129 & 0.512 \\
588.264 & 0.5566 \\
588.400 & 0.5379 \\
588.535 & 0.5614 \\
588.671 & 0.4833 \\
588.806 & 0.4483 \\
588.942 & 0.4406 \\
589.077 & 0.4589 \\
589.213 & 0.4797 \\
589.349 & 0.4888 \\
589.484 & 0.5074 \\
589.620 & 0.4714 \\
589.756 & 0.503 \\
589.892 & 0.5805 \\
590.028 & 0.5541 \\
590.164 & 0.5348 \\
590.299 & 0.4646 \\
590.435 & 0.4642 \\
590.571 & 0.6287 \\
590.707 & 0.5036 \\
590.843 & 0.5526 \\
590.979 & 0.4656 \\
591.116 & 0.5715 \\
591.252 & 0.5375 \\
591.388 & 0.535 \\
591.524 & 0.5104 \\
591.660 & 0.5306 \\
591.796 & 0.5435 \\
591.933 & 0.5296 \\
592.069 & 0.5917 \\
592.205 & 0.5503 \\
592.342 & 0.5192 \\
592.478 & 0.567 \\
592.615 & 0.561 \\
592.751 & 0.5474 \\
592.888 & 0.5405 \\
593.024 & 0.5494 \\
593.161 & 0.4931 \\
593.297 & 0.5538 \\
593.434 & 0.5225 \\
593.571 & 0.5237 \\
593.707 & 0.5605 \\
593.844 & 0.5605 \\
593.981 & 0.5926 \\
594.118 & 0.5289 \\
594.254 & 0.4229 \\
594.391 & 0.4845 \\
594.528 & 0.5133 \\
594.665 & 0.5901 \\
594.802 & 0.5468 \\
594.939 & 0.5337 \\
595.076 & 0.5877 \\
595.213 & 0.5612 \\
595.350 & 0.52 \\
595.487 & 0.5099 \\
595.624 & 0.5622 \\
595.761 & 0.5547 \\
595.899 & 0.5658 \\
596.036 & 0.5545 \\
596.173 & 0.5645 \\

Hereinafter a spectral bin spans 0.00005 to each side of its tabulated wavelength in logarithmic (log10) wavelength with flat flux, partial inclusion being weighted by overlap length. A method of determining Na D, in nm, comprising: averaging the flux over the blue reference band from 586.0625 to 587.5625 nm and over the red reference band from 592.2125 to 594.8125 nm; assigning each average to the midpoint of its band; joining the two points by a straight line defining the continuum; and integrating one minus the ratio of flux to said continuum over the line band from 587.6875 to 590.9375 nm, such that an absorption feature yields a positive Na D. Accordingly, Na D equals 0.14 nm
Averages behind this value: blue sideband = 0.544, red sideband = 0.536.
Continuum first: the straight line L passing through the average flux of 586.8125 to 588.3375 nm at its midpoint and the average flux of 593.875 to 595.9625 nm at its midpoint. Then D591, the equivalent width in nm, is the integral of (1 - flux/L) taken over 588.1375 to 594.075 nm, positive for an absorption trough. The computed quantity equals 0.16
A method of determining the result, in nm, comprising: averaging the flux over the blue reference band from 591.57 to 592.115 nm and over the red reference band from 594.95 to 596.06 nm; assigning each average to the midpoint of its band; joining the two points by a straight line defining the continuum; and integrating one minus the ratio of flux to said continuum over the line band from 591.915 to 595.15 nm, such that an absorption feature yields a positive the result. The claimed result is 0.044 nm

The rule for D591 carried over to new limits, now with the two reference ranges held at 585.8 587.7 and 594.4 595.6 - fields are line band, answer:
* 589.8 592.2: 0.04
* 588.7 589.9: 0.14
